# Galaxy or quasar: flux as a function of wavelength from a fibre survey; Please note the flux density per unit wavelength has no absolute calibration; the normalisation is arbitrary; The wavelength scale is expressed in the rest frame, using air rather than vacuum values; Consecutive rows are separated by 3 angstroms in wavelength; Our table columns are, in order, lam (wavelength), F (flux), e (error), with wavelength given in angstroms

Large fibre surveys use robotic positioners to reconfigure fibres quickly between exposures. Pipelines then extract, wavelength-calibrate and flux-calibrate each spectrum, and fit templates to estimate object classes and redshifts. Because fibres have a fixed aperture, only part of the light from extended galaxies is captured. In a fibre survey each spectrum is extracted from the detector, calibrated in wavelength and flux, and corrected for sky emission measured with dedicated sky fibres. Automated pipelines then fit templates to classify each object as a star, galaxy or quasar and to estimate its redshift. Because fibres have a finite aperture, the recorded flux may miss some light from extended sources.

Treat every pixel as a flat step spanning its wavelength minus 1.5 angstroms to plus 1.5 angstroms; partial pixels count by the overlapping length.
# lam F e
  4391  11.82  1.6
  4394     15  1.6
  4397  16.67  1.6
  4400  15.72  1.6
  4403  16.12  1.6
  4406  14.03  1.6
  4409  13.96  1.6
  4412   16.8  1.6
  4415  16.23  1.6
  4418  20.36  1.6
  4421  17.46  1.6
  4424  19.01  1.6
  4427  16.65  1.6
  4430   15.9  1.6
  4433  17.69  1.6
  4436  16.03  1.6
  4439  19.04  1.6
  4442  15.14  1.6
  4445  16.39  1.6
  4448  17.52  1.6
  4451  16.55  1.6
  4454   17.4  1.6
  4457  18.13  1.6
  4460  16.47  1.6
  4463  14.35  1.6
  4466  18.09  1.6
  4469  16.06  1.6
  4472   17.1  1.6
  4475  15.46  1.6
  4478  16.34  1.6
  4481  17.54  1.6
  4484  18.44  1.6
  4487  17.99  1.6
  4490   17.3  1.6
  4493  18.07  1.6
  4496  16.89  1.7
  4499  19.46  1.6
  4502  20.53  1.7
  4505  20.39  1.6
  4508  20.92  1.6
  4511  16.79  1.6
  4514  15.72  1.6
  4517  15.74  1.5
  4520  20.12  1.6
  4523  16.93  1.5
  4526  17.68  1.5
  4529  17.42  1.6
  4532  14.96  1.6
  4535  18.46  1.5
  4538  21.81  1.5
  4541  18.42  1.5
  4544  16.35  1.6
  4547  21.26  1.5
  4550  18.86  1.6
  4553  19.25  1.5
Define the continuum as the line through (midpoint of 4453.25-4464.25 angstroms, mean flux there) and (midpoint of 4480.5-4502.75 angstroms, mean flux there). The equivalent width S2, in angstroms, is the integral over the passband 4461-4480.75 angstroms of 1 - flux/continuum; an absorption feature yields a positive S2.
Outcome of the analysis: 1.00 angstroms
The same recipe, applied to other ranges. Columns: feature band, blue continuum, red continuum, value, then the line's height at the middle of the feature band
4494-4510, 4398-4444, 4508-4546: -1.9 angstroms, 17.5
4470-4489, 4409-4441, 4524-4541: 0.6 angstroms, 17.7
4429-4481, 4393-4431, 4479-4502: 1.9 angstroms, 17.4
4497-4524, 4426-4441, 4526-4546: -1.2 angstroms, 17.7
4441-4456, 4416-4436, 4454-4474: 0.4 angstroms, 17.1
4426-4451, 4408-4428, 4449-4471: 0.4 angstroms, 17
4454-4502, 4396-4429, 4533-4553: 1.6 angstroms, 17.9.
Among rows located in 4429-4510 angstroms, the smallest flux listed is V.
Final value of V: 14.35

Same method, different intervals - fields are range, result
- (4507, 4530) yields 15.72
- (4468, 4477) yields 15.46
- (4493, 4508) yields 16.89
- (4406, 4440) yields 13.96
